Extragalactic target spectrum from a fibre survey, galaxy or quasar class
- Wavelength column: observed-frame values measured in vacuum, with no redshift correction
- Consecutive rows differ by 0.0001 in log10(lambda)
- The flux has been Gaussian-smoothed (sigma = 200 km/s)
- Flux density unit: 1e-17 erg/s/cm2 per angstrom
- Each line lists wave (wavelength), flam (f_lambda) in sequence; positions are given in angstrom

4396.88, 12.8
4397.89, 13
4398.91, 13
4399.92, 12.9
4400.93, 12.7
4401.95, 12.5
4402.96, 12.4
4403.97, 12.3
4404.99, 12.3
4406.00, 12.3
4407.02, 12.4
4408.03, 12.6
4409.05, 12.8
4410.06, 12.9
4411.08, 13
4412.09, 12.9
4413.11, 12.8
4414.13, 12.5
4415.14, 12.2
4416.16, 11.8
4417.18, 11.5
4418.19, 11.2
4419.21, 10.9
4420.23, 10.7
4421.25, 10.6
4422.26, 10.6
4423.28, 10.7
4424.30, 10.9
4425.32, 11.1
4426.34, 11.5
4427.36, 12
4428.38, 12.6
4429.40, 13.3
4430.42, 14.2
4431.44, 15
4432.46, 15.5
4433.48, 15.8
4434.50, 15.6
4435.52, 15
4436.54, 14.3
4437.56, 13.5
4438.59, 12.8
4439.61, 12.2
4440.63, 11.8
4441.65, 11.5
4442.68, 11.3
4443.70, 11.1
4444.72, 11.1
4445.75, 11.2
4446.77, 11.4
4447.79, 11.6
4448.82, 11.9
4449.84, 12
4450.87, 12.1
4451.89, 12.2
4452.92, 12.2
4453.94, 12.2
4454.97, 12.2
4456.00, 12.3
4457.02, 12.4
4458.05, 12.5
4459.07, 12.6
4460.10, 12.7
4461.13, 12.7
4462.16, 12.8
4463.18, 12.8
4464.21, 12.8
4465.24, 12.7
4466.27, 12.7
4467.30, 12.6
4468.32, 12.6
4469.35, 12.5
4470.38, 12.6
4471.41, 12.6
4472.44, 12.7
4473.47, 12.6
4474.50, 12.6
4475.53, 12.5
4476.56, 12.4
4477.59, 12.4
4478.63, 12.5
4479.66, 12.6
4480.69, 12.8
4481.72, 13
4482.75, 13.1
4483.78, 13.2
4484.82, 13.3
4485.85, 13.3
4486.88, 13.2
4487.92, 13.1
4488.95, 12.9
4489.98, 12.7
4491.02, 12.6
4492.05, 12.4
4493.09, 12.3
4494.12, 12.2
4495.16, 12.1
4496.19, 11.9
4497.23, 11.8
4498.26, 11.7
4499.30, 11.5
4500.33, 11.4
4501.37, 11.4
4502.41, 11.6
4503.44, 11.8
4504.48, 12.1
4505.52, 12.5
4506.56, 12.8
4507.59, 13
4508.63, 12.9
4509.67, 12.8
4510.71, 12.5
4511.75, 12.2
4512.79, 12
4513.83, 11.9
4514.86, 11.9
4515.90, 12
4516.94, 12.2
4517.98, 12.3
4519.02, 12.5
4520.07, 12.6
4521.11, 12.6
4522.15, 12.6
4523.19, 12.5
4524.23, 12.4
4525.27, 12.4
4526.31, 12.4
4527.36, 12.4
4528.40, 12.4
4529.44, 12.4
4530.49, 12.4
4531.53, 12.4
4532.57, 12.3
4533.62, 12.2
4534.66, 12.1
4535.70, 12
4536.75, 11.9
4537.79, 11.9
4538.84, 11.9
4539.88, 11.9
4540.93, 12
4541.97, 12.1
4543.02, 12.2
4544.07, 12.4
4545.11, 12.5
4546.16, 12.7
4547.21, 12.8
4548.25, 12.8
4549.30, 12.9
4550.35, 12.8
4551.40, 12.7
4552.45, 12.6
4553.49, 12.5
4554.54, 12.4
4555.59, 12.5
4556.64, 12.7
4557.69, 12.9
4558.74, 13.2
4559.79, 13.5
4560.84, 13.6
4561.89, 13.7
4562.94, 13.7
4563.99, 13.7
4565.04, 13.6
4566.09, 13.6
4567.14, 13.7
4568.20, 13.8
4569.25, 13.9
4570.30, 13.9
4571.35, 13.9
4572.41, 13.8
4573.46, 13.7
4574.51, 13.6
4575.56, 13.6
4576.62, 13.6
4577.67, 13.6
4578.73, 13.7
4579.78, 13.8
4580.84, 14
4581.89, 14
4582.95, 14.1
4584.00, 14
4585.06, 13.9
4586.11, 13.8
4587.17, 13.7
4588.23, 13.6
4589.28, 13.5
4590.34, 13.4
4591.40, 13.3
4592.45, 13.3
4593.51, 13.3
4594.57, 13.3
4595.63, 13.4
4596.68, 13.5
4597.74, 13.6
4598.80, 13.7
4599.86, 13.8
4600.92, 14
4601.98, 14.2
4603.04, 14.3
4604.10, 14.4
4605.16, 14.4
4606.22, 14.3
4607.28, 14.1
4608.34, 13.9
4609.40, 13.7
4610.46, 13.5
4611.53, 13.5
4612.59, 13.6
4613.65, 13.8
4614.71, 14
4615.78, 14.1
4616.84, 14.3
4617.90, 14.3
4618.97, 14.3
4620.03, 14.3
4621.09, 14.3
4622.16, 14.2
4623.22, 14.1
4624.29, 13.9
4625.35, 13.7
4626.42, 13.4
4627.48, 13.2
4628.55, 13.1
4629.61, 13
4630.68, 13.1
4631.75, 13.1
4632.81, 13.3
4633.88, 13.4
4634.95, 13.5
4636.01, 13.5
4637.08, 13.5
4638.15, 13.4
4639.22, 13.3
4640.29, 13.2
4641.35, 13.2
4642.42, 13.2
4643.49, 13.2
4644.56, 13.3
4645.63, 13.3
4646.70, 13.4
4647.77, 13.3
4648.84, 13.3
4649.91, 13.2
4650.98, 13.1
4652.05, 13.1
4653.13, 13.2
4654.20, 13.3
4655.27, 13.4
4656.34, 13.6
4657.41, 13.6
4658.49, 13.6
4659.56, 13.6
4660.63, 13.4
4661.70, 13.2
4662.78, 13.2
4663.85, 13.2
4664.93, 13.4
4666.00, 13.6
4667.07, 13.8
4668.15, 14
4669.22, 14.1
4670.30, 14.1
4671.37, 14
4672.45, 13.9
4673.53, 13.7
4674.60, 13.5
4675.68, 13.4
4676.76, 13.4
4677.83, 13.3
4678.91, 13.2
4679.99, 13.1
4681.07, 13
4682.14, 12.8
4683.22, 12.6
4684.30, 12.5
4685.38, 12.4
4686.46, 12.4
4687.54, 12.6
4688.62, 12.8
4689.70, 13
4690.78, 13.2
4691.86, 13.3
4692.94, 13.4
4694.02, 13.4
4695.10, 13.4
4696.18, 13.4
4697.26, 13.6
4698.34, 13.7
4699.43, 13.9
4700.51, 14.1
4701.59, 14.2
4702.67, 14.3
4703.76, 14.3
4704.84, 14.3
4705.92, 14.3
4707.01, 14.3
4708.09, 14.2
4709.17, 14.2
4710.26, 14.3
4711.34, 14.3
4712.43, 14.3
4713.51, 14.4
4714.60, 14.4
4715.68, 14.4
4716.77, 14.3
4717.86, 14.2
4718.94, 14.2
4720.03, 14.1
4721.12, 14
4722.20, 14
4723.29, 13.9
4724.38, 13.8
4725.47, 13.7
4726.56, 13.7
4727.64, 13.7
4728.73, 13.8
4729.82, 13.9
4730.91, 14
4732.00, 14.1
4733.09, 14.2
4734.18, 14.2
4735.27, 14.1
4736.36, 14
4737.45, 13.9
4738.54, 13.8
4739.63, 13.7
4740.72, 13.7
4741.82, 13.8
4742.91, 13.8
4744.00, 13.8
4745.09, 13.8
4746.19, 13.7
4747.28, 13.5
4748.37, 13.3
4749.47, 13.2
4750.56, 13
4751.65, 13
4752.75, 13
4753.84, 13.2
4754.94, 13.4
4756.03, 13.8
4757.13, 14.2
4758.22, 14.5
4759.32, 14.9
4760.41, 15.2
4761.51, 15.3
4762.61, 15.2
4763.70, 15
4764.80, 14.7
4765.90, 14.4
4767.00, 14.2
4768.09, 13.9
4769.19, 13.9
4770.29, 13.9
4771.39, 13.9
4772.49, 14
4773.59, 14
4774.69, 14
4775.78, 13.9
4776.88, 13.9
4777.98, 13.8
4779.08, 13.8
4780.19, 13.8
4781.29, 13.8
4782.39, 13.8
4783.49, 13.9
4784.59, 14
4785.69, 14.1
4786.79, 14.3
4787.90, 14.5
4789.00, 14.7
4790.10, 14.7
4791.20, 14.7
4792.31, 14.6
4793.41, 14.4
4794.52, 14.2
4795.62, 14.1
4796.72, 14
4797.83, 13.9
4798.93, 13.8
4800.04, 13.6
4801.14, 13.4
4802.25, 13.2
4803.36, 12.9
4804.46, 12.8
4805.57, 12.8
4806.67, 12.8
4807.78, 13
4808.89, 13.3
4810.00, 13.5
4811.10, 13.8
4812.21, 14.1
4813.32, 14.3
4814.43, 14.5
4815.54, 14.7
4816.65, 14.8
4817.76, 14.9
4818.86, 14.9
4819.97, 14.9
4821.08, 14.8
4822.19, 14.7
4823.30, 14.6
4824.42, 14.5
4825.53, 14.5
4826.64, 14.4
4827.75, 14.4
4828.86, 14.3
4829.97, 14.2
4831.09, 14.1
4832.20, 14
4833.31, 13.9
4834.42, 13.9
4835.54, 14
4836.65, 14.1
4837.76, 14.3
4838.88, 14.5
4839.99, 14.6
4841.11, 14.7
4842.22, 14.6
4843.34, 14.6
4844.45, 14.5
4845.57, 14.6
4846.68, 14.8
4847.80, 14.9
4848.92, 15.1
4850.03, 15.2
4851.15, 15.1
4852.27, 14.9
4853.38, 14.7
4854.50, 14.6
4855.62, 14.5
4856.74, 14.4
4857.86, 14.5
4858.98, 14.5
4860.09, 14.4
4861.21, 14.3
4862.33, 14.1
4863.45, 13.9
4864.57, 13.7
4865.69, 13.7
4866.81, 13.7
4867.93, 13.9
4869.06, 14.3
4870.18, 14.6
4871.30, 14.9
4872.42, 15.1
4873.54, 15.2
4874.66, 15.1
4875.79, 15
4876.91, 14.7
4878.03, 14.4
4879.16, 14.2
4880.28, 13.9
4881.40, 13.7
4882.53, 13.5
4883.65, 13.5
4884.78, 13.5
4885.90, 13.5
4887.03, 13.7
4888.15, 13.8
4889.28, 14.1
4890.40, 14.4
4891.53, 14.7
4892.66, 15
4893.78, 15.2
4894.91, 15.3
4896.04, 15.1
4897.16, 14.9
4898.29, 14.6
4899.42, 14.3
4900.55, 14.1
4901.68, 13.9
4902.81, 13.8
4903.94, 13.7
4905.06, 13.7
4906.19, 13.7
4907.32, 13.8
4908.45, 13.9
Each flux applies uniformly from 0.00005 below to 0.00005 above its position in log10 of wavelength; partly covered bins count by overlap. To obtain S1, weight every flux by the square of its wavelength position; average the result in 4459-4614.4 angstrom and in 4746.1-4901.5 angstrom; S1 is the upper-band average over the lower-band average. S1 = 1.24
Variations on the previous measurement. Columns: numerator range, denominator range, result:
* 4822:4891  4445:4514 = 1.36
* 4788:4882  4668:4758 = 1.10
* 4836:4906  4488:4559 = 1.35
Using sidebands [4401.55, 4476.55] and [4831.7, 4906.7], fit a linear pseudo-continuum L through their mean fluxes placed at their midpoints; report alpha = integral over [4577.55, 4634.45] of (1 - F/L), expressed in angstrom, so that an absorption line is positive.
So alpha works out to -2.51 angstrom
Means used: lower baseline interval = 12.4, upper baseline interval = 14.4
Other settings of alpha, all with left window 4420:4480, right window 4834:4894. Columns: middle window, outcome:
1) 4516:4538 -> 0.87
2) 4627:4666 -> 0.23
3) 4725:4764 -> -0.21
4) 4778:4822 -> 0.28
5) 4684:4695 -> 0.53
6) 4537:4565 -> 0.49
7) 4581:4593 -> -0.54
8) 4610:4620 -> -0.54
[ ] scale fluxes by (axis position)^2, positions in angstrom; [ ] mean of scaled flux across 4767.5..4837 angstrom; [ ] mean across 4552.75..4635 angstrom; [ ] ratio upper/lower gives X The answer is 1.12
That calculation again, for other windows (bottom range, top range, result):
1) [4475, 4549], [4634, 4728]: 1.18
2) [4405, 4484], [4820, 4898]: 1.38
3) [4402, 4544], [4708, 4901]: 1.32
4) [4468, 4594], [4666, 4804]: 1.18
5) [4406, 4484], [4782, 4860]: 1.35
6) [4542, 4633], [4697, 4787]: 1.11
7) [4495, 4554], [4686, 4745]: 1.23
